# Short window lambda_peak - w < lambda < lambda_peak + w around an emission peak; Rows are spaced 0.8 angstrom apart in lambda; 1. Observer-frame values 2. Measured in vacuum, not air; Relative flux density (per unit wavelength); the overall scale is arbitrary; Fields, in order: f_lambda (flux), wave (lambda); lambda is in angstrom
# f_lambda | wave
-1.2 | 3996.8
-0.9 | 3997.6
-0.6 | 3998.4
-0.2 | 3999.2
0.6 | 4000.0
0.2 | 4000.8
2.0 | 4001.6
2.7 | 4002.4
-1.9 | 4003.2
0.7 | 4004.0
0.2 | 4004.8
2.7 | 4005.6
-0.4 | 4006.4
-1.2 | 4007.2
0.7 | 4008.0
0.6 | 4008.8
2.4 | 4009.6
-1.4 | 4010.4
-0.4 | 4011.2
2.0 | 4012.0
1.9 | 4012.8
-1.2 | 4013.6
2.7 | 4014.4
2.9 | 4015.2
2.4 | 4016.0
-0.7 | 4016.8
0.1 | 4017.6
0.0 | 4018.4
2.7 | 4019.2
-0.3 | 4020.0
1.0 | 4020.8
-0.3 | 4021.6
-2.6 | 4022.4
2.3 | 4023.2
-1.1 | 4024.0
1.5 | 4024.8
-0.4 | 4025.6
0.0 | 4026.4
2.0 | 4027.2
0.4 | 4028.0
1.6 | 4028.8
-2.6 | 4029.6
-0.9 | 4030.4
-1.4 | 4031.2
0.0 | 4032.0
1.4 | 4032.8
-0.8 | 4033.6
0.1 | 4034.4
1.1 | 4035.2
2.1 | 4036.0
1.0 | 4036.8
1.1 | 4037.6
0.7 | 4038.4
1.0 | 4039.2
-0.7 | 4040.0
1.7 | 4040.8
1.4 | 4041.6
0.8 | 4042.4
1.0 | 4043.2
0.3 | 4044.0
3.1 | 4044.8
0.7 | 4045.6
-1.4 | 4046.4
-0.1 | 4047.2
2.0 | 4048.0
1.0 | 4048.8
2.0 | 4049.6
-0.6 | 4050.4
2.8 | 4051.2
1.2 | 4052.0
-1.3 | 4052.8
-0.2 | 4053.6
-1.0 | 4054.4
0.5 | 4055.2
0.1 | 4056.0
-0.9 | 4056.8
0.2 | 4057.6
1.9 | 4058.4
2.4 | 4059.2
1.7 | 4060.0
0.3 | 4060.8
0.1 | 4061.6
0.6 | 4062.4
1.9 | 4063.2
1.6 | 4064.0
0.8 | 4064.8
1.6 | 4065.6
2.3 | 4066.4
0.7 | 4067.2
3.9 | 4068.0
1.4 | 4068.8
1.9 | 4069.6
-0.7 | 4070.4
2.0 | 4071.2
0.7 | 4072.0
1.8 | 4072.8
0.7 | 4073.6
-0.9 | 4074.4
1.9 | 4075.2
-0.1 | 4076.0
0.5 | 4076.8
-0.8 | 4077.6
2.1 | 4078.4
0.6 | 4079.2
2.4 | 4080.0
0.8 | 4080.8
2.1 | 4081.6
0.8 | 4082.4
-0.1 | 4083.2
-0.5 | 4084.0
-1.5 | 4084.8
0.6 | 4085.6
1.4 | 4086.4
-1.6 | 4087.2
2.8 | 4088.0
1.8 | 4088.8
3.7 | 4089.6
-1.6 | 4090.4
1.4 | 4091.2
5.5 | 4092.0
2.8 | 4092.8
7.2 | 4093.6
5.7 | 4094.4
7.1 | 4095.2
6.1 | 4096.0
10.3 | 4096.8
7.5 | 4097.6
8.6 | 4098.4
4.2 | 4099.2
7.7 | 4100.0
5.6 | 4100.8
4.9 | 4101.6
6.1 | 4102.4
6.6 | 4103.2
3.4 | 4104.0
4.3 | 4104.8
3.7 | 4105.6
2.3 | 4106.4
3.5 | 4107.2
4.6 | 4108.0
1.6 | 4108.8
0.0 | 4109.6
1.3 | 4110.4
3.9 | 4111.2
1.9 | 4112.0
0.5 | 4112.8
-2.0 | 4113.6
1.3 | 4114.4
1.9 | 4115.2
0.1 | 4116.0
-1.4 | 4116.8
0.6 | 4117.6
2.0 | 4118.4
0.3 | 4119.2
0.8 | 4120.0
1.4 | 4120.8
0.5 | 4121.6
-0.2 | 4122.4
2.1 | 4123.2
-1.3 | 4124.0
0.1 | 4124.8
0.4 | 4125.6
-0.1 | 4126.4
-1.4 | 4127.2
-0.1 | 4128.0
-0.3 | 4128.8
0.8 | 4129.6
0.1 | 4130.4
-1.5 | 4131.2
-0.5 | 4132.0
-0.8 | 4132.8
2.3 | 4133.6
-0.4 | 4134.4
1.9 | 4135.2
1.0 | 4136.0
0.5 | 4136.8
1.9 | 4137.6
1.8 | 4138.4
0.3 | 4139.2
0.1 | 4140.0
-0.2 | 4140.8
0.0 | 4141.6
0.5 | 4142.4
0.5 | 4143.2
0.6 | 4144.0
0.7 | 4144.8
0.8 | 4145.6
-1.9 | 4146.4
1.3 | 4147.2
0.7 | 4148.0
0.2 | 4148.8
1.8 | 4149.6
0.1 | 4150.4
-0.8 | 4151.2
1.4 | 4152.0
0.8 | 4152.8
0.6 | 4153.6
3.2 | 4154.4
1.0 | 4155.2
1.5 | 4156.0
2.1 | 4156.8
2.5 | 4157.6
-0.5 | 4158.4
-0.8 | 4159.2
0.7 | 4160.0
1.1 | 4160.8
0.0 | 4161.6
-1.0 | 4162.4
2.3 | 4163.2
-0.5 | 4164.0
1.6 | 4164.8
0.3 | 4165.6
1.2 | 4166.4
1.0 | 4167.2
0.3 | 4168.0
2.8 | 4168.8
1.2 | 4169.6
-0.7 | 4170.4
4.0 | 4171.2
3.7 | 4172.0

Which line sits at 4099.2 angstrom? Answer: Lyman alpha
